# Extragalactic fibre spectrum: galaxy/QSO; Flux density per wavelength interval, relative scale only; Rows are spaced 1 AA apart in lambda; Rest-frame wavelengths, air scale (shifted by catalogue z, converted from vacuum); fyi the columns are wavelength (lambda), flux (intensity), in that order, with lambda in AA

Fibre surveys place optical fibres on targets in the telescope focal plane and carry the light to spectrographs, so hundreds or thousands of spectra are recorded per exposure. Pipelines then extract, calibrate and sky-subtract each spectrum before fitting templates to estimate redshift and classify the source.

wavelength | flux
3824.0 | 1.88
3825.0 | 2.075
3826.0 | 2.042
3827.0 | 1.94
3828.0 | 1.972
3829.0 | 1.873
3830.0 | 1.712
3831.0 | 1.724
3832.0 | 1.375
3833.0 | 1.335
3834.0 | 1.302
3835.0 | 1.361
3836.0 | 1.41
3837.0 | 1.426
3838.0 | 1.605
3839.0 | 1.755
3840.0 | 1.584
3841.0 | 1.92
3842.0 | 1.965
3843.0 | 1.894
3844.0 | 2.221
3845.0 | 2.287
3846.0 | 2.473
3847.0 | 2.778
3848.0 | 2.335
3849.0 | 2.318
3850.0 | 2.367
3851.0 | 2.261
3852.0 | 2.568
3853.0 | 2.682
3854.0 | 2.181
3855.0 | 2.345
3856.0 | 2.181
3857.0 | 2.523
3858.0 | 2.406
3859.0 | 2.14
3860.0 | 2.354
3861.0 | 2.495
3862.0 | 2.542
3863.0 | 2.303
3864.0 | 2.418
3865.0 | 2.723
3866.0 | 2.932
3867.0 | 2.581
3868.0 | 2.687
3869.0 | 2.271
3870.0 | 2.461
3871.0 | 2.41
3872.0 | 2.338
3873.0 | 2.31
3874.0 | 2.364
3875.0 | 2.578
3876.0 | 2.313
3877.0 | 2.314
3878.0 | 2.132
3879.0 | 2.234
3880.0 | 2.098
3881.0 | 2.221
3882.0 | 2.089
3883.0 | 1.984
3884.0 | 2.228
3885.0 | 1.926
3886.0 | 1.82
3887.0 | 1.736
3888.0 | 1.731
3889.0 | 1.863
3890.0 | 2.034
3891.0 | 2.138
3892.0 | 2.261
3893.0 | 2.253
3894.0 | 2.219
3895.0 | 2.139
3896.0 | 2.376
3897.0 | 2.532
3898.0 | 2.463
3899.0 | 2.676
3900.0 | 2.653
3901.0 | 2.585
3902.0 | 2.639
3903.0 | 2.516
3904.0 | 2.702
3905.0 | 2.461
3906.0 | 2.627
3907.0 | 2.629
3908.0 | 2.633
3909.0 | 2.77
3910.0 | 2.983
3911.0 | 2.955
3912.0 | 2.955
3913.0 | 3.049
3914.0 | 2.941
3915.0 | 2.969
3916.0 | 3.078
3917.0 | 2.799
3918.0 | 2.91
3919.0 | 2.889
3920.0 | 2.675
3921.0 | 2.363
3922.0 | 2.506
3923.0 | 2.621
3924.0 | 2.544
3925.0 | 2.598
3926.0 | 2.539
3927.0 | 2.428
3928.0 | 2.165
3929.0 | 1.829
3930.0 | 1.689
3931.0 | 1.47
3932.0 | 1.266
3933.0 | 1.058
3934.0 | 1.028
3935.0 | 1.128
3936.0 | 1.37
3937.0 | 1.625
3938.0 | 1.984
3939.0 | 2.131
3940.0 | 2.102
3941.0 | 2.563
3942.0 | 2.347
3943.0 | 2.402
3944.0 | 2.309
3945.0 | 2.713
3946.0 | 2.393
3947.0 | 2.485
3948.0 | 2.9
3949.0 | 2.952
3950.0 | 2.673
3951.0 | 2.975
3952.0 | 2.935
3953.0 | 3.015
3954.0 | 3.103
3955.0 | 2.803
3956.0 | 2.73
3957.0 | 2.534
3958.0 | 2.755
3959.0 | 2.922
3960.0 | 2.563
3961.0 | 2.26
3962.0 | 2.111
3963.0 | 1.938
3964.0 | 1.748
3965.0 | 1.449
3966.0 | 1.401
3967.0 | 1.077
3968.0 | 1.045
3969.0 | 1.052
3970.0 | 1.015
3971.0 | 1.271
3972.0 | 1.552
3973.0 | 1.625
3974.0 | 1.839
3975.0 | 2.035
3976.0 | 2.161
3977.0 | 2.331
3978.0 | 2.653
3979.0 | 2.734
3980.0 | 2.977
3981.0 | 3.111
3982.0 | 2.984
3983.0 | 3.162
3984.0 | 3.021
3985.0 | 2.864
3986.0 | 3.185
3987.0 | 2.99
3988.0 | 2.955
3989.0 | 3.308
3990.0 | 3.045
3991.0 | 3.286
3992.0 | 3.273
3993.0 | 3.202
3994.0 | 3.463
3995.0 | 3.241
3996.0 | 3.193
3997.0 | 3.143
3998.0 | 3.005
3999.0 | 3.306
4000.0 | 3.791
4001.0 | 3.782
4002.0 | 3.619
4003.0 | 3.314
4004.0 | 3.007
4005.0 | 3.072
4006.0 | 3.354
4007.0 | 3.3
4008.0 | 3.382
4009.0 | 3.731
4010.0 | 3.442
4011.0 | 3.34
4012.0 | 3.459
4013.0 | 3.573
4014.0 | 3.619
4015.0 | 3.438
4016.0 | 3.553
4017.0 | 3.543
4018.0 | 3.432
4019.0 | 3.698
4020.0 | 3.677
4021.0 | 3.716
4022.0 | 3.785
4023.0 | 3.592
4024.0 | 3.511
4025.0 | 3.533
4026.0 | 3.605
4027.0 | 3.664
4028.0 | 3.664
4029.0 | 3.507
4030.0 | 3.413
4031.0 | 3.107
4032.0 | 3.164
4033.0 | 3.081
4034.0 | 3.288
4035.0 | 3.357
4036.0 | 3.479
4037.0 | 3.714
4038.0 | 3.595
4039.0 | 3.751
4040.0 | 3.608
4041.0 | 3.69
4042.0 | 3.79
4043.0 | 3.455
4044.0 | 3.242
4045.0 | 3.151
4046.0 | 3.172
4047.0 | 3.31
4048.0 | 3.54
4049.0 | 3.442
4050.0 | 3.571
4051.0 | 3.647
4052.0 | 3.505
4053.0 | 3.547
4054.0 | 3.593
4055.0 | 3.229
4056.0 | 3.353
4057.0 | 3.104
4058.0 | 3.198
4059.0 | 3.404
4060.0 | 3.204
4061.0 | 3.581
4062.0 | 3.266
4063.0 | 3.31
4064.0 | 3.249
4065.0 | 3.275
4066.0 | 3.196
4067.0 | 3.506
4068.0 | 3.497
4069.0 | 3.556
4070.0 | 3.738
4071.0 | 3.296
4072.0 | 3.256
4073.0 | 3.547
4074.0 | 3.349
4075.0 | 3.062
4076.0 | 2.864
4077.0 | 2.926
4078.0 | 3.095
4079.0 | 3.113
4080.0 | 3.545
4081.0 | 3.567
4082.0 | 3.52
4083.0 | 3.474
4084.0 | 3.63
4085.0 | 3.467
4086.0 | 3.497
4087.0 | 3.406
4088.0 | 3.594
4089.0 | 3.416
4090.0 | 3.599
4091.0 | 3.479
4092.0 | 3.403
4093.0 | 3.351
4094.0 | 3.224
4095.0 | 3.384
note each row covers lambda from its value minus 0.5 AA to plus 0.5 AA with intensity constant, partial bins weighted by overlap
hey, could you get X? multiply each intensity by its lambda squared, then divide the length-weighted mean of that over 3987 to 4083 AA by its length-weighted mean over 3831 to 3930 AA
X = 1.6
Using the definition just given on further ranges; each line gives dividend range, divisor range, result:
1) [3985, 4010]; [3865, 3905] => 1.51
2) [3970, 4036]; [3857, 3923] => 1.36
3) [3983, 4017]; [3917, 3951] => 1.54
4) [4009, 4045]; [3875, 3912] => 1.60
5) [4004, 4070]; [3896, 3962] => 1.47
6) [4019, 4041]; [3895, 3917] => 1.38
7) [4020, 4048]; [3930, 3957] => 1.62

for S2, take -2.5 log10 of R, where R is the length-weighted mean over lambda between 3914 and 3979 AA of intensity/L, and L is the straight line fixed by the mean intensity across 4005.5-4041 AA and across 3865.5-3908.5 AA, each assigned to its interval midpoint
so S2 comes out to 0.27 mag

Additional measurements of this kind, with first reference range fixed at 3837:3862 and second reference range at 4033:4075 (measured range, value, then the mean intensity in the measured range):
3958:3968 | 0.43 mag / 1.94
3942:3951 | 0.07 mag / 2.61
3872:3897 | 0.13 mag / 2.15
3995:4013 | -0.08 mag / 3.37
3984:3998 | -0.04 mag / 3.15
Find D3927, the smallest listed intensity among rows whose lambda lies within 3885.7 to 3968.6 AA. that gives 1.028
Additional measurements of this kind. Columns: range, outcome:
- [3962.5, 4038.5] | 1.015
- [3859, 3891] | 1.731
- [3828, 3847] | 1.302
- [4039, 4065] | 3.104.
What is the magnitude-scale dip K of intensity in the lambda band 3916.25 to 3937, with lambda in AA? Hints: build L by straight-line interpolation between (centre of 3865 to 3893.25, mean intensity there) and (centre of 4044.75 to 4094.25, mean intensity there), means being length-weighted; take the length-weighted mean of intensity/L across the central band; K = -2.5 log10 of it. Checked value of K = 0.20 mag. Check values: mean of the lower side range 2.23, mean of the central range 2.09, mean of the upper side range 3.38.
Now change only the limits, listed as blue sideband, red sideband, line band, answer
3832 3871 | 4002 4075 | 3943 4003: 0.153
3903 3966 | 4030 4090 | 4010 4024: -0.166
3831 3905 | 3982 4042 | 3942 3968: 0.205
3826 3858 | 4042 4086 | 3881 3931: -0.021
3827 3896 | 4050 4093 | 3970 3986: 0.182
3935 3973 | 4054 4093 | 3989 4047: -0.220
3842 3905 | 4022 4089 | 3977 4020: -0.065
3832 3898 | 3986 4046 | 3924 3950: 0.314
